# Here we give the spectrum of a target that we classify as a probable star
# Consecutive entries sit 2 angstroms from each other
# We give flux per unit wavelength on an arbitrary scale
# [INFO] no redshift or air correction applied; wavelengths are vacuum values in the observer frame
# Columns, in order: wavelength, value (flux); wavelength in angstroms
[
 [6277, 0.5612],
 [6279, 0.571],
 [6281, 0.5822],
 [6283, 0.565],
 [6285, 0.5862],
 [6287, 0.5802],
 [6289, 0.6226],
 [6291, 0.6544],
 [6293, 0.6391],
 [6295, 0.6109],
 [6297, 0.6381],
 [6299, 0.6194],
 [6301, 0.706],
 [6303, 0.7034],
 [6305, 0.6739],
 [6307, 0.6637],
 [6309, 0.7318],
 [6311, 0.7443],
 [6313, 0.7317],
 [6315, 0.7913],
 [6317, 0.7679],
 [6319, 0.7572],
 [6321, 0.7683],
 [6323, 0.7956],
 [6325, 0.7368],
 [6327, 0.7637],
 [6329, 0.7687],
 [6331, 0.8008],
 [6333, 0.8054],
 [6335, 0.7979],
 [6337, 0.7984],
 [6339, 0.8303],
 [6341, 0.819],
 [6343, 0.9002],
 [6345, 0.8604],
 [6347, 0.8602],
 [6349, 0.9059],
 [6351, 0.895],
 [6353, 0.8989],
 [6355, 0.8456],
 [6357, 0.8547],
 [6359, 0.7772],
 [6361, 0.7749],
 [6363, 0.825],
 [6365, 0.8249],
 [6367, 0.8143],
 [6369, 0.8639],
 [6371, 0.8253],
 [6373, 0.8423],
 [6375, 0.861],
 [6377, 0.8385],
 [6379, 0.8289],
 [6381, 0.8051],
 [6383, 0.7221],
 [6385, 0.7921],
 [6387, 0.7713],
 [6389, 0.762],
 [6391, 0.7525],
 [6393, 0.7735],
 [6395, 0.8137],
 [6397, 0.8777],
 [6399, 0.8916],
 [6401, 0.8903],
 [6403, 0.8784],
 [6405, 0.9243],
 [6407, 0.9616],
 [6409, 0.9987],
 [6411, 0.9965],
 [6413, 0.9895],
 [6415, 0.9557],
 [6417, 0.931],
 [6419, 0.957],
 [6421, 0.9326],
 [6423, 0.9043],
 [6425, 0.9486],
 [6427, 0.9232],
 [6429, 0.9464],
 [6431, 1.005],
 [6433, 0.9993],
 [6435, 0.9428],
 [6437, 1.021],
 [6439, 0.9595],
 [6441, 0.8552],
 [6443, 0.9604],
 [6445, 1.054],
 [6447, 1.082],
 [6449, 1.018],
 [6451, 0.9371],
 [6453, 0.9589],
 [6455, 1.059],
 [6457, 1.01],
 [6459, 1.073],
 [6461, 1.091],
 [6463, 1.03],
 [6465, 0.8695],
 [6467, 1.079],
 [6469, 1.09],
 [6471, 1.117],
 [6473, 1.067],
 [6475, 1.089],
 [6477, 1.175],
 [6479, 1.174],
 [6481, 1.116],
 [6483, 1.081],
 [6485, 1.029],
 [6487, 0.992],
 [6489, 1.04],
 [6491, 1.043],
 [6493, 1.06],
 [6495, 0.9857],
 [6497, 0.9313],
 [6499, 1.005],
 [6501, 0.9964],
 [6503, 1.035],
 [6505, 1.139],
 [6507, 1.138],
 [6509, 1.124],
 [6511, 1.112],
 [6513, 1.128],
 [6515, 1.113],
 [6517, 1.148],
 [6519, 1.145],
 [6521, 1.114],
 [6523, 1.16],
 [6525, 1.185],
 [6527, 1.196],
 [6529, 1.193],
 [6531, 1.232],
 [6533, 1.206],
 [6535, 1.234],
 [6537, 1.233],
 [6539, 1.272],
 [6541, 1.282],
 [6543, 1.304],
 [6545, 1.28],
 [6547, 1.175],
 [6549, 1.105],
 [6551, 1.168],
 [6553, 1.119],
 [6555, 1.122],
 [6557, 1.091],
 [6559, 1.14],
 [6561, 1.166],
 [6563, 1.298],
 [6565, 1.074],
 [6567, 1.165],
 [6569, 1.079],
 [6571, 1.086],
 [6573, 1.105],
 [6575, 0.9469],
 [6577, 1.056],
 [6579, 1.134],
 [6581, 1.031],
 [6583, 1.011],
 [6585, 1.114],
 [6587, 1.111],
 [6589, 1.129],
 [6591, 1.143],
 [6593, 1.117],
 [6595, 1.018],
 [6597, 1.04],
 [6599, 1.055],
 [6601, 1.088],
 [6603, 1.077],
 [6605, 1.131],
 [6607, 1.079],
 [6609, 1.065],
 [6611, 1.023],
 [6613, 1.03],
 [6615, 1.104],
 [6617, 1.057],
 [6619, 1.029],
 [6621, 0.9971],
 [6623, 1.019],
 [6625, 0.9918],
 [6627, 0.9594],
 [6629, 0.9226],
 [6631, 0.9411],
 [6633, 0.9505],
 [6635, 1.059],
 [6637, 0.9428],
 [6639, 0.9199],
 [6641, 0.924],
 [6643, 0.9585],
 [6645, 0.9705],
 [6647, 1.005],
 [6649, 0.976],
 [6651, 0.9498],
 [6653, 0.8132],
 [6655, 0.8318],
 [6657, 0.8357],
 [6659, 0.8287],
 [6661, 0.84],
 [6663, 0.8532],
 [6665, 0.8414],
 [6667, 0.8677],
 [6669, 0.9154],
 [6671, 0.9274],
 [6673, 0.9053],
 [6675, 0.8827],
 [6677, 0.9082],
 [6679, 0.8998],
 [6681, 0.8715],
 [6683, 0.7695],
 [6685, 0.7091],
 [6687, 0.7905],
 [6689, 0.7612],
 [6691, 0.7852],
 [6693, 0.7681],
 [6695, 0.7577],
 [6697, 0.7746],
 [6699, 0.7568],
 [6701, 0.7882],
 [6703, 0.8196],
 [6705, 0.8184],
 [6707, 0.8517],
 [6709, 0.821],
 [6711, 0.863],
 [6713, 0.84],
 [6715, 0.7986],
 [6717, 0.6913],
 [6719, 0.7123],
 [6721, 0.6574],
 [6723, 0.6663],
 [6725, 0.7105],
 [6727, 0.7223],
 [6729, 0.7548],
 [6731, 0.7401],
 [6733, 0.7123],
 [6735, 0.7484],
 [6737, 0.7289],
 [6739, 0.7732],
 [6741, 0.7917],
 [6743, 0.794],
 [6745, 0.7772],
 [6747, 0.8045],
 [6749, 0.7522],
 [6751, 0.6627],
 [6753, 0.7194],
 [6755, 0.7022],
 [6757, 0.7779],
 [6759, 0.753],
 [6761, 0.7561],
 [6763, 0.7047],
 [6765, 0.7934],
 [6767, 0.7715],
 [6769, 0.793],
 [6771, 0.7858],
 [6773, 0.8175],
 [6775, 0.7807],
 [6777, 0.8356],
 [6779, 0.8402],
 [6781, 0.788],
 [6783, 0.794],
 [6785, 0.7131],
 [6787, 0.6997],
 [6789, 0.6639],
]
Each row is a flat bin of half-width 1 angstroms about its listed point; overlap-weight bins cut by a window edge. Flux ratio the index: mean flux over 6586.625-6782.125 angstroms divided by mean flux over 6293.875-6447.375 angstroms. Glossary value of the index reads 1.0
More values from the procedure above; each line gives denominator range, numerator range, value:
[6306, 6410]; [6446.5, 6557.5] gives 1.35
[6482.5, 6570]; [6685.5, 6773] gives 0.67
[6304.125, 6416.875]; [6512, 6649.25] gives 1.32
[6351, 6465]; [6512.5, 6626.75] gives 1.23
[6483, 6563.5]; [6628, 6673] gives 0.80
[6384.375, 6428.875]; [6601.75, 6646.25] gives 1.13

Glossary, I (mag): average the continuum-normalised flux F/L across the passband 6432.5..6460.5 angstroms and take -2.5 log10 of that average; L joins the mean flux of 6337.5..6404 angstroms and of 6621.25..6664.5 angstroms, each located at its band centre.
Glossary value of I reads -0.16 mag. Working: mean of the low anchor 0.832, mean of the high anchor 0.928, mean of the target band 0.997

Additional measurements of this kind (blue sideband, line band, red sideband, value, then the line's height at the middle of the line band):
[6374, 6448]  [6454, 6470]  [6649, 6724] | -0.17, 0.889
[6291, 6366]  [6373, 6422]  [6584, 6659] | -0.05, 0.829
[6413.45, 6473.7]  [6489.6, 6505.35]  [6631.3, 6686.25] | -0.06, 0.968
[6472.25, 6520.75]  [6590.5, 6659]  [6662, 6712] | -0.10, 0.91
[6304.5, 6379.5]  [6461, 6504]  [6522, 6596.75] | -0.02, 1.03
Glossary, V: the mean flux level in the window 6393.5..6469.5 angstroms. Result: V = 0.967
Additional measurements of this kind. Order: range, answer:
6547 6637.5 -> 1.07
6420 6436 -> 0.95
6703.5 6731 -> 0.762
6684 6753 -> 0.761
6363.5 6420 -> 0.862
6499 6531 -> 1.13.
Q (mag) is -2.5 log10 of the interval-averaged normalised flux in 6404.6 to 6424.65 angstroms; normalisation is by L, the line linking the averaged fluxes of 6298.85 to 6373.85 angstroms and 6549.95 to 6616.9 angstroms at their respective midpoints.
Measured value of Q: -0.08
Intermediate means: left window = 0.795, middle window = 0.956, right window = 1.09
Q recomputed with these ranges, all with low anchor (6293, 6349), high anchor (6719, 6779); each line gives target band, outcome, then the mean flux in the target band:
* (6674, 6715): -0.081 mag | 0.812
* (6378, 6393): -0.027 mag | 0.776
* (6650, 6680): -0.161 mag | 0.873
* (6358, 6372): -0.080 mag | 0.815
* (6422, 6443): -0.249 mag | 0.951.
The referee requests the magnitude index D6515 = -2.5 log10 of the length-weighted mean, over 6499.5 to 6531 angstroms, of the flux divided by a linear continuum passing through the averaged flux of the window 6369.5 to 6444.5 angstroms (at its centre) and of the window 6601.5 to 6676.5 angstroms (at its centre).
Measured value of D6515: -0.22 mag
